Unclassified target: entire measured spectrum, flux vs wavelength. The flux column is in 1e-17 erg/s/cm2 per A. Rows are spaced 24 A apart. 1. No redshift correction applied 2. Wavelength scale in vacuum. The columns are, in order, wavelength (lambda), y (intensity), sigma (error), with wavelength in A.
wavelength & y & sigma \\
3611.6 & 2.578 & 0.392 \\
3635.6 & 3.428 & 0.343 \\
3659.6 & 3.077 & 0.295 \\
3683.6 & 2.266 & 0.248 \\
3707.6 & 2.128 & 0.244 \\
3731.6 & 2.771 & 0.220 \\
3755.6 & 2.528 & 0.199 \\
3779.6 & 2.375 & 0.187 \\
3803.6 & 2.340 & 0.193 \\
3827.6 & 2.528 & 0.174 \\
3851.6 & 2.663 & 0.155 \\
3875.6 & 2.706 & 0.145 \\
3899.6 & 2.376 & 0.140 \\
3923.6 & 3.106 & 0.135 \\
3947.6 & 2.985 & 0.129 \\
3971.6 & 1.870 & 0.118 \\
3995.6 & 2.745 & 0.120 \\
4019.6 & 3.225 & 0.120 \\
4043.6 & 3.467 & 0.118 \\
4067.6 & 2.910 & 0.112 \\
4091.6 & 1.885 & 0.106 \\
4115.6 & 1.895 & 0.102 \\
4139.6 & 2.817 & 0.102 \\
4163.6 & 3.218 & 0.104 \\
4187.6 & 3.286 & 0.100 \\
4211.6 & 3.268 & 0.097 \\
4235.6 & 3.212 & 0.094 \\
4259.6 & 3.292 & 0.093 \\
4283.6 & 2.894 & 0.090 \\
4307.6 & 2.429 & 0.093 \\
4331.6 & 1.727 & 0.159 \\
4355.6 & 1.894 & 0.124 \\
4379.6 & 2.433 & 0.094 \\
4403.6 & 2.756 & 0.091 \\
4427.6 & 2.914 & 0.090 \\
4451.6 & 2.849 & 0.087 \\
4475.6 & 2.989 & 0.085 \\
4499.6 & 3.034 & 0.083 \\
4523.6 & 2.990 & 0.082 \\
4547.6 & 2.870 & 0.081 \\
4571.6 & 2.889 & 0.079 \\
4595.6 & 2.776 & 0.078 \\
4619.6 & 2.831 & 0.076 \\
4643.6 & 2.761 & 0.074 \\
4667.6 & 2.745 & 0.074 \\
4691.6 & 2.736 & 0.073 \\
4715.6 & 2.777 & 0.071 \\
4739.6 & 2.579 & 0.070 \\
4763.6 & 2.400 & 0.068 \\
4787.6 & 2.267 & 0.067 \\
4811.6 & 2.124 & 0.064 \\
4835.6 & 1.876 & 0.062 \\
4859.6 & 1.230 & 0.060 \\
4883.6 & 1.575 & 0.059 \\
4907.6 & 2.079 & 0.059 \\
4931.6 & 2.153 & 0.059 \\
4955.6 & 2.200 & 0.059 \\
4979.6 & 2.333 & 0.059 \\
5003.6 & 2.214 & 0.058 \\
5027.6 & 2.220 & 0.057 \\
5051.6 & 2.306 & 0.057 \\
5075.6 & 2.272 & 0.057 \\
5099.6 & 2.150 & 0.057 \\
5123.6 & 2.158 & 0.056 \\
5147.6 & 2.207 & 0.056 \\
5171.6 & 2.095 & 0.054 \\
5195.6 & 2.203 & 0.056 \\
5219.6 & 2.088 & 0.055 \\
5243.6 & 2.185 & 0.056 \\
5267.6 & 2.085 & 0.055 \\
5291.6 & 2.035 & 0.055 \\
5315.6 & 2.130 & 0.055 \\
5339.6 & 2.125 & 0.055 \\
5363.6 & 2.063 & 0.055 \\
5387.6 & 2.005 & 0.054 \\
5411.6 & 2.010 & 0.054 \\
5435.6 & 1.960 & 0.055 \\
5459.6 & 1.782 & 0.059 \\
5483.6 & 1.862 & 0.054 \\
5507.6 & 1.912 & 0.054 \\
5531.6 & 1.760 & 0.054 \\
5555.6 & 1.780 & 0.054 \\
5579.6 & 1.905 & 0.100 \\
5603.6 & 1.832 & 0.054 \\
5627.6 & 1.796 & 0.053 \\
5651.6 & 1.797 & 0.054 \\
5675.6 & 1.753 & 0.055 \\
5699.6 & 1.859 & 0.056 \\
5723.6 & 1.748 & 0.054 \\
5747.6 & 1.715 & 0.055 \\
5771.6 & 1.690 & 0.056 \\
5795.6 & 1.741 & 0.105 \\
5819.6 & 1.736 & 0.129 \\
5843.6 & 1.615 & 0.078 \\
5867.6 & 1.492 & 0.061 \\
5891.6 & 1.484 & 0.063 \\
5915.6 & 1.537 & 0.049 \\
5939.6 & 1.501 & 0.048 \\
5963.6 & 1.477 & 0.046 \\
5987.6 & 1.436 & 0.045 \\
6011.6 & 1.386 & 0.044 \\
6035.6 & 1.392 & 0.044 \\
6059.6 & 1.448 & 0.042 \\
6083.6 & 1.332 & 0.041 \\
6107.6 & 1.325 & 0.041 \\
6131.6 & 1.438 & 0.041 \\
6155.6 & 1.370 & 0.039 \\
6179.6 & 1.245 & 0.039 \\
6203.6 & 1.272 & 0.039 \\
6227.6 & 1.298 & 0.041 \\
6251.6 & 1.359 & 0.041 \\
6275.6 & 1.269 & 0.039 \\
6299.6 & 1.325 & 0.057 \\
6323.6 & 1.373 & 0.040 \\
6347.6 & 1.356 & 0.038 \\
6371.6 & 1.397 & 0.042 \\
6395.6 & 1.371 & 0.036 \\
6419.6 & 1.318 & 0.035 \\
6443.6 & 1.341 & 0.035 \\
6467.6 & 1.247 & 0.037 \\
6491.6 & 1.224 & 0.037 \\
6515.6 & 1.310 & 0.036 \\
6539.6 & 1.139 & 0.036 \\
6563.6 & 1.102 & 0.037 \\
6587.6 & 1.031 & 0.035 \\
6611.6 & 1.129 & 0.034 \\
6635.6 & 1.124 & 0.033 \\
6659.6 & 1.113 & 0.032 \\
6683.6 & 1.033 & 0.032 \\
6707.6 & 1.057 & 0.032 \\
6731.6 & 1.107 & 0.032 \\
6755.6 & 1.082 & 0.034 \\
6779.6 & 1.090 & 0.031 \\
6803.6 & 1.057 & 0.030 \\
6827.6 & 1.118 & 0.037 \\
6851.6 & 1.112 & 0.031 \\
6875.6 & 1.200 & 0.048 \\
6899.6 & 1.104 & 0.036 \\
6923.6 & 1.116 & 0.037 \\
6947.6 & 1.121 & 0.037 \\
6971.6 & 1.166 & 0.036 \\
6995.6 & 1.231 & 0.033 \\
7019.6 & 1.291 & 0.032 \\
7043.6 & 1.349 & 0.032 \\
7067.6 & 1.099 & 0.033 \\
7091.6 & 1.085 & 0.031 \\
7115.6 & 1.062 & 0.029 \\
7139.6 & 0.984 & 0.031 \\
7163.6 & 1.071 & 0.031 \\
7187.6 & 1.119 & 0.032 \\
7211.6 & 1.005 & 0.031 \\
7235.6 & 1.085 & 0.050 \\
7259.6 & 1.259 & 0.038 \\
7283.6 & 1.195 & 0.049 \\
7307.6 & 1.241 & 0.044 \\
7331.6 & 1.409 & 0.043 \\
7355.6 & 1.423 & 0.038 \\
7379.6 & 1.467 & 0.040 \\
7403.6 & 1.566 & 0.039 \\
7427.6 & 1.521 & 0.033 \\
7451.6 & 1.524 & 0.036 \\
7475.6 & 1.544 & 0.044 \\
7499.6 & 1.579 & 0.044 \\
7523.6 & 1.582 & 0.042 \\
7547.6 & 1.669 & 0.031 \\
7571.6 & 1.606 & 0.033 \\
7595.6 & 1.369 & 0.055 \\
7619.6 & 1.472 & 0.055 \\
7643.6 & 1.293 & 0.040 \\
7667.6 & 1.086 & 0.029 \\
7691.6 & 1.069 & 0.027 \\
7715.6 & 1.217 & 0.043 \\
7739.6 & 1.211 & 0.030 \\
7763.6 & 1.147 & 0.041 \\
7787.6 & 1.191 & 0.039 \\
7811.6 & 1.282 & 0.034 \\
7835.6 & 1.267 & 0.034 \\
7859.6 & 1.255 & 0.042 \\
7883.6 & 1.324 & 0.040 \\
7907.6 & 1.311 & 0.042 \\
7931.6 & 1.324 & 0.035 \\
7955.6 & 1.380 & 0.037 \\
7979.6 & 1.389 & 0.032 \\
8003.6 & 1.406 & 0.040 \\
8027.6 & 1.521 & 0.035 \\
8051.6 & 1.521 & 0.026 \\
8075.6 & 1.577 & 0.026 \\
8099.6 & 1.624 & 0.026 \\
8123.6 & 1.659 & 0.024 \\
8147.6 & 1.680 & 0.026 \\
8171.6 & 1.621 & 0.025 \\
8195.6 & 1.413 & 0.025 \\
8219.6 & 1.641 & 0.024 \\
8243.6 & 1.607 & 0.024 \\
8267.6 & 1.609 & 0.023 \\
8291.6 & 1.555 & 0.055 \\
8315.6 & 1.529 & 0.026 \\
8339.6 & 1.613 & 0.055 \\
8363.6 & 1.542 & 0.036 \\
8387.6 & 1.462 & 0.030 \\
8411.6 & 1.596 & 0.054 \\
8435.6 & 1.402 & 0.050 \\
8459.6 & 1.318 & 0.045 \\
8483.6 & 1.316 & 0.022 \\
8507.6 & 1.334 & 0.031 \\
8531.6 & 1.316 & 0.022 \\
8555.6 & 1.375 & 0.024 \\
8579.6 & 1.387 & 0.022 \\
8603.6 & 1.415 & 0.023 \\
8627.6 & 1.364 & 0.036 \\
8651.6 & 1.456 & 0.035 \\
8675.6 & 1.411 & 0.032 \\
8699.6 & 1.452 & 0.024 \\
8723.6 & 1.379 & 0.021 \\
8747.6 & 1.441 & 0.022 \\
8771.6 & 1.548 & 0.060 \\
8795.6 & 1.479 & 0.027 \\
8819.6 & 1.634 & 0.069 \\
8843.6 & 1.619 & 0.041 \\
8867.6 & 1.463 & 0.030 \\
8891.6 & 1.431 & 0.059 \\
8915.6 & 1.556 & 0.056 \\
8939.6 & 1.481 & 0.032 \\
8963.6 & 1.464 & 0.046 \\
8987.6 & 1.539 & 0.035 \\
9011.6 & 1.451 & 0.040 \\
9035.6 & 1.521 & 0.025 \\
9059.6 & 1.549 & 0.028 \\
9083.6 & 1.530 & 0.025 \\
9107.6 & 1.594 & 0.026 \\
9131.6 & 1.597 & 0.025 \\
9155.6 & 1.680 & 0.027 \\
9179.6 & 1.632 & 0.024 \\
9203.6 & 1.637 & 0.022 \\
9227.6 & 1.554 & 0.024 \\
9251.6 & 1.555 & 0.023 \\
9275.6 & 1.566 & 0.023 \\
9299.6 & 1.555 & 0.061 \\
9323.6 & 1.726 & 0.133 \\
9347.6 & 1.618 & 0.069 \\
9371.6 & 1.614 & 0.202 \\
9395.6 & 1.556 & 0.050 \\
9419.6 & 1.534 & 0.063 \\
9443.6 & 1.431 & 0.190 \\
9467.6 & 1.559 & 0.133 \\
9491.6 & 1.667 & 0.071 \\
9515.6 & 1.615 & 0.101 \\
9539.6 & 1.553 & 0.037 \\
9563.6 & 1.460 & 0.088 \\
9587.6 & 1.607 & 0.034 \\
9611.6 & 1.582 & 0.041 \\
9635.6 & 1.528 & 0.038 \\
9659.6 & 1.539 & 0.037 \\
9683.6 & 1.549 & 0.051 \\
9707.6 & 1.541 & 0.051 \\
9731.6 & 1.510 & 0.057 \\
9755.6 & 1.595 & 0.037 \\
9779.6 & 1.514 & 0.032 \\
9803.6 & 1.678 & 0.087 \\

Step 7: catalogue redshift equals 0.67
